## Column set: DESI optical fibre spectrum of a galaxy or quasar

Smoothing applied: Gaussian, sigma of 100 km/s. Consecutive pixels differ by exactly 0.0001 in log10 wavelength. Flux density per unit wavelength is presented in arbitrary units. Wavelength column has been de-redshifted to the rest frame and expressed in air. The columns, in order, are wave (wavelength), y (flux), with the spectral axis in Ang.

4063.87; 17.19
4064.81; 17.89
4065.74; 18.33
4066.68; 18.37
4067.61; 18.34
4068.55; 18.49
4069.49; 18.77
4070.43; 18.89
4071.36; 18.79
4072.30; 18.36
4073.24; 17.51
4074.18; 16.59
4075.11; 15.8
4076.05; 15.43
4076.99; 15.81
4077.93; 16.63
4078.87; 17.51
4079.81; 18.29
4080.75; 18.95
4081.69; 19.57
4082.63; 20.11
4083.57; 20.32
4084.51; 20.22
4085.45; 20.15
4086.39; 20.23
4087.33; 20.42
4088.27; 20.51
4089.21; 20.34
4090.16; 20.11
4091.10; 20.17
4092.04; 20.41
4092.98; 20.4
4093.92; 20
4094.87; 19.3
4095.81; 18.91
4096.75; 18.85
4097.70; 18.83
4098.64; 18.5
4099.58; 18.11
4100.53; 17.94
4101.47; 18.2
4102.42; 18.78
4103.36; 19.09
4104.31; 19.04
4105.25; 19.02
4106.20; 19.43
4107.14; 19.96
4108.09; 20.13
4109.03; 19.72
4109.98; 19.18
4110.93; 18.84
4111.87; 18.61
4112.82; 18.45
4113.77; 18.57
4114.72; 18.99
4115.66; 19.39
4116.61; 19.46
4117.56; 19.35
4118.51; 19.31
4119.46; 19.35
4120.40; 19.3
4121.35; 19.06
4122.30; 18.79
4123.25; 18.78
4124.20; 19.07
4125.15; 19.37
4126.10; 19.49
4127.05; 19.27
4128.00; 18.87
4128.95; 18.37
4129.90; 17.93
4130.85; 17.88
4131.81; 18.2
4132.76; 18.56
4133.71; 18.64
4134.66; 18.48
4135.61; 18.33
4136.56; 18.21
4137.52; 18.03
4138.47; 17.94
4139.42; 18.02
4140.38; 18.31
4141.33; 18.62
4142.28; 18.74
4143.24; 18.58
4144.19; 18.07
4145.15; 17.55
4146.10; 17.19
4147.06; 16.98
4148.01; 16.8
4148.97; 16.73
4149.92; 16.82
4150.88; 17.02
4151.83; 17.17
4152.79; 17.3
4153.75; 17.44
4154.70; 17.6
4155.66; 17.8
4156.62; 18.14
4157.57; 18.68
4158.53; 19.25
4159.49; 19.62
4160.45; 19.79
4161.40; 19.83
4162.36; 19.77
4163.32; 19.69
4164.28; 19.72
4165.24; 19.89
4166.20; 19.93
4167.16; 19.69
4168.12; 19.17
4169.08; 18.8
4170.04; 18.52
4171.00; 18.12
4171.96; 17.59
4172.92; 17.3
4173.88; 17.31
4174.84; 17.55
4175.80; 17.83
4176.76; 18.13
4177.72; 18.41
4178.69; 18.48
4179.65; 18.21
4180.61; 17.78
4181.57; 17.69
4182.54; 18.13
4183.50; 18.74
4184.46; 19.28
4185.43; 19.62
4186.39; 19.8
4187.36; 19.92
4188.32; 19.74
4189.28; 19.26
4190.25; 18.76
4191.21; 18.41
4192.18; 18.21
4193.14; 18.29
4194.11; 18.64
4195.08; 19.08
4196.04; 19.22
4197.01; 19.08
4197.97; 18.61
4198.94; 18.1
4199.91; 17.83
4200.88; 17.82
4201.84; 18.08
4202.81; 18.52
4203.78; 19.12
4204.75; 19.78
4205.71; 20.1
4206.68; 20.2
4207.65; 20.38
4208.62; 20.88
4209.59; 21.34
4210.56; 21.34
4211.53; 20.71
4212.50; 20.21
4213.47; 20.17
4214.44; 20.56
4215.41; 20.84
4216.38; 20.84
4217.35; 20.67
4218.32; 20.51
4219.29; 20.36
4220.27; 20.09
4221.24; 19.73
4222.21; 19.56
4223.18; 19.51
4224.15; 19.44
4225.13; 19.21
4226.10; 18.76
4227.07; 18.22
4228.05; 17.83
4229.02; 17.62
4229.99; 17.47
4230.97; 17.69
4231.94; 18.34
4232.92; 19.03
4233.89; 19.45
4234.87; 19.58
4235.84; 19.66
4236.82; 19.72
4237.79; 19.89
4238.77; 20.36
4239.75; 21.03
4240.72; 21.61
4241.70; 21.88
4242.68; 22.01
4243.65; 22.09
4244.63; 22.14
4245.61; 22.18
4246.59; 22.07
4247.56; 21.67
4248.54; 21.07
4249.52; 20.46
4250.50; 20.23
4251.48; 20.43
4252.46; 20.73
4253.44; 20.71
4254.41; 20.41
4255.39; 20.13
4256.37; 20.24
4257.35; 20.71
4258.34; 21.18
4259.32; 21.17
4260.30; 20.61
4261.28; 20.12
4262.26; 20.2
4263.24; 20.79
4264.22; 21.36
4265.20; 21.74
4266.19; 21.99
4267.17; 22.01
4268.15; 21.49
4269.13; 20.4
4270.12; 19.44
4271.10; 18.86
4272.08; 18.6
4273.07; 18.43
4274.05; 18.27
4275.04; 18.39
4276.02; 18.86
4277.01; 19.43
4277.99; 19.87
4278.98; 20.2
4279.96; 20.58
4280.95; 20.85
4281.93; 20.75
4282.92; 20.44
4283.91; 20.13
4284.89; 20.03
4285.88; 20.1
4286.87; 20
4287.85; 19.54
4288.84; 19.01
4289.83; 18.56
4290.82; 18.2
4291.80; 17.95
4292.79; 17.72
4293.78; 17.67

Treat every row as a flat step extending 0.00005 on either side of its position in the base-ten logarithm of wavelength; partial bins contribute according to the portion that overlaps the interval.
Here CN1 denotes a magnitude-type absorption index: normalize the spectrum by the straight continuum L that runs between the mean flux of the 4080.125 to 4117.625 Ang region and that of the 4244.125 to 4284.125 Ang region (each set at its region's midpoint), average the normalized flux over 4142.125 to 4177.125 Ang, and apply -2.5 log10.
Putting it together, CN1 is 0.09 mag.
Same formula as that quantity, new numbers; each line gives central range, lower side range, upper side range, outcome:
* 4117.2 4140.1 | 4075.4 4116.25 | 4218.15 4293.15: 0.034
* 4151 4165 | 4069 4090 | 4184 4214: 0.025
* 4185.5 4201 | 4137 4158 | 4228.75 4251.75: 0.009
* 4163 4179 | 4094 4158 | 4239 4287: 0.035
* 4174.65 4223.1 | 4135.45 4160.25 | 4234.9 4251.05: 0.017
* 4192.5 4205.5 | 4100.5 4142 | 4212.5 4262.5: 0.061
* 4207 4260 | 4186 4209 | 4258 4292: -0.041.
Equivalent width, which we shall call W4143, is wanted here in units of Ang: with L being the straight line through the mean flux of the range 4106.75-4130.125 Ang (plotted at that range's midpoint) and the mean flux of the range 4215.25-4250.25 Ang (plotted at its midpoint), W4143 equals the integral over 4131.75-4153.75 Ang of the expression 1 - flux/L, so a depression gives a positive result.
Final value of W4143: 1.7 Ang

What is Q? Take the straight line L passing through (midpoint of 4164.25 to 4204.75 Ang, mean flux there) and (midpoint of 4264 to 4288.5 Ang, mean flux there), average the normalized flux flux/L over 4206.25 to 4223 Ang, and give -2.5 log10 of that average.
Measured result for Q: -0.08 mag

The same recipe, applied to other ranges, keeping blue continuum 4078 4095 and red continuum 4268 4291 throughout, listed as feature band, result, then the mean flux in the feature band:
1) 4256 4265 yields -0.062 mag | 20.7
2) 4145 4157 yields 0.144 mag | 17.3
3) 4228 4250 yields -0.035 mag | 20.3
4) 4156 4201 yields 0.052 mag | 18.8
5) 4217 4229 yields 0.013 mag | 19.4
